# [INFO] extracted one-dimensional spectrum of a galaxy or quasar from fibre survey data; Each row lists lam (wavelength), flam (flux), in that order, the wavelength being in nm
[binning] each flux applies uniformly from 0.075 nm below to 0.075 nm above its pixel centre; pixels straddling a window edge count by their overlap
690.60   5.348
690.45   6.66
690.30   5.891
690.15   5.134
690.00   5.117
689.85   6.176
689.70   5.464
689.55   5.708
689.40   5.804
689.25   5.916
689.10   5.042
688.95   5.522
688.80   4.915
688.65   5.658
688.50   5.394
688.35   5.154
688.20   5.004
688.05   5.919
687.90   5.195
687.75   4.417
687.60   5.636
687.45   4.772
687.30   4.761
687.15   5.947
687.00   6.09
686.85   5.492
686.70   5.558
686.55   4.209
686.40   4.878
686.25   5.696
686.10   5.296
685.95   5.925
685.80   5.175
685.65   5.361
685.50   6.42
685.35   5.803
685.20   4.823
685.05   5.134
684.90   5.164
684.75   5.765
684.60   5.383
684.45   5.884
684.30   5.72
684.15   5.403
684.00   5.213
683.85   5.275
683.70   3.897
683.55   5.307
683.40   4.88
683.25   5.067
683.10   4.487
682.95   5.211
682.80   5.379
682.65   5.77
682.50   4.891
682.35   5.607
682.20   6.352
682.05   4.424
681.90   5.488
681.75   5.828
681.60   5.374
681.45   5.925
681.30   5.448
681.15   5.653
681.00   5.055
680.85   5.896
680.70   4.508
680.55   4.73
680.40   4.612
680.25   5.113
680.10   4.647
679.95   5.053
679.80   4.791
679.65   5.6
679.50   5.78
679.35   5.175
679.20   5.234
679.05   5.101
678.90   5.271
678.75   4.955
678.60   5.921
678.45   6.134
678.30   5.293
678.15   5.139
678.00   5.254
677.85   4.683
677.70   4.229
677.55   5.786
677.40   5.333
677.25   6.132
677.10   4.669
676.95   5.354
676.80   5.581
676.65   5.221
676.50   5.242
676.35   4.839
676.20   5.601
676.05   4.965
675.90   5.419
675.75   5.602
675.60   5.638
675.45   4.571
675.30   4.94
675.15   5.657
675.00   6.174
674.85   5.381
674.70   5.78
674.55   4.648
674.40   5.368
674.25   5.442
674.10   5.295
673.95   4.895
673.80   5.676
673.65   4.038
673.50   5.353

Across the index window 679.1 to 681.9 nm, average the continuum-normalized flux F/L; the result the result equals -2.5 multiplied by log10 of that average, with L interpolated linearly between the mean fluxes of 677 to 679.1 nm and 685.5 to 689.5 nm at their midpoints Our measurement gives 0.01 mag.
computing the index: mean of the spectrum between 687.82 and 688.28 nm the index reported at 5.36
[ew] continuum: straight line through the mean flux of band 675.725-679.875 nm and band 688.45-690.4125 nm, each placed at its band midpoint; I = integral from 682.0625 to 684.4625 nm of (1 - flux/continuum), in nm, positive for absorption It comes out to 0.08 nm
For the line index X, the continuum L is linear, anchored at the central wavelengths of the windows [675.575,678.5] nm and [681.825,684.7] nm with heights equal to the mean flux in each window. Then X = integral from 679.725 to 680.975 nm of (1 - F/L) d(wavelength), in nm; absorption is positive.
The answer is 0.08 nm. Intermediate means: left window 5.29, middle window 4.92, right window 5.25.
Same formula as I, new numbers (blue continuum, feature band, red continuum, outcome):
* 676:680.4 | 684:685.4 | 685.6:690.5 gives -0.021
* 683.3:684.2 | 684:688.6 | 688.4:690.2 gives -0.147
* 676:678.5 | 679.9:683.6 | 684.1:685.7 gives 0.132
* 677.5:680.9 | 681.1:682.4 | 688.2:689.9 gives -0.079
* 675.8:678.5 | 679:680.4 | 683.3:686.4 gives 0.042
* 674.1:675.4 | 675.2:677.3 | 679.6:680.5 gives 0.002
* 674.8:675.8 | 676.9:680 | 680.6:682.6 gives 0.078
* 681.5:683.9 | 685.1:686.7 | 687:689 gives -0.034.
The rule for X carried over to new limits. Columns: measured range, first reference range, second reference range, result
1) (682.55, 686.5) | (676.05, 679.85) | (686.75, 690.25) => 0.039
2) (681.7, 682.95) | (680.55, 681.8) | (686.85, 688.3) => -0.012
